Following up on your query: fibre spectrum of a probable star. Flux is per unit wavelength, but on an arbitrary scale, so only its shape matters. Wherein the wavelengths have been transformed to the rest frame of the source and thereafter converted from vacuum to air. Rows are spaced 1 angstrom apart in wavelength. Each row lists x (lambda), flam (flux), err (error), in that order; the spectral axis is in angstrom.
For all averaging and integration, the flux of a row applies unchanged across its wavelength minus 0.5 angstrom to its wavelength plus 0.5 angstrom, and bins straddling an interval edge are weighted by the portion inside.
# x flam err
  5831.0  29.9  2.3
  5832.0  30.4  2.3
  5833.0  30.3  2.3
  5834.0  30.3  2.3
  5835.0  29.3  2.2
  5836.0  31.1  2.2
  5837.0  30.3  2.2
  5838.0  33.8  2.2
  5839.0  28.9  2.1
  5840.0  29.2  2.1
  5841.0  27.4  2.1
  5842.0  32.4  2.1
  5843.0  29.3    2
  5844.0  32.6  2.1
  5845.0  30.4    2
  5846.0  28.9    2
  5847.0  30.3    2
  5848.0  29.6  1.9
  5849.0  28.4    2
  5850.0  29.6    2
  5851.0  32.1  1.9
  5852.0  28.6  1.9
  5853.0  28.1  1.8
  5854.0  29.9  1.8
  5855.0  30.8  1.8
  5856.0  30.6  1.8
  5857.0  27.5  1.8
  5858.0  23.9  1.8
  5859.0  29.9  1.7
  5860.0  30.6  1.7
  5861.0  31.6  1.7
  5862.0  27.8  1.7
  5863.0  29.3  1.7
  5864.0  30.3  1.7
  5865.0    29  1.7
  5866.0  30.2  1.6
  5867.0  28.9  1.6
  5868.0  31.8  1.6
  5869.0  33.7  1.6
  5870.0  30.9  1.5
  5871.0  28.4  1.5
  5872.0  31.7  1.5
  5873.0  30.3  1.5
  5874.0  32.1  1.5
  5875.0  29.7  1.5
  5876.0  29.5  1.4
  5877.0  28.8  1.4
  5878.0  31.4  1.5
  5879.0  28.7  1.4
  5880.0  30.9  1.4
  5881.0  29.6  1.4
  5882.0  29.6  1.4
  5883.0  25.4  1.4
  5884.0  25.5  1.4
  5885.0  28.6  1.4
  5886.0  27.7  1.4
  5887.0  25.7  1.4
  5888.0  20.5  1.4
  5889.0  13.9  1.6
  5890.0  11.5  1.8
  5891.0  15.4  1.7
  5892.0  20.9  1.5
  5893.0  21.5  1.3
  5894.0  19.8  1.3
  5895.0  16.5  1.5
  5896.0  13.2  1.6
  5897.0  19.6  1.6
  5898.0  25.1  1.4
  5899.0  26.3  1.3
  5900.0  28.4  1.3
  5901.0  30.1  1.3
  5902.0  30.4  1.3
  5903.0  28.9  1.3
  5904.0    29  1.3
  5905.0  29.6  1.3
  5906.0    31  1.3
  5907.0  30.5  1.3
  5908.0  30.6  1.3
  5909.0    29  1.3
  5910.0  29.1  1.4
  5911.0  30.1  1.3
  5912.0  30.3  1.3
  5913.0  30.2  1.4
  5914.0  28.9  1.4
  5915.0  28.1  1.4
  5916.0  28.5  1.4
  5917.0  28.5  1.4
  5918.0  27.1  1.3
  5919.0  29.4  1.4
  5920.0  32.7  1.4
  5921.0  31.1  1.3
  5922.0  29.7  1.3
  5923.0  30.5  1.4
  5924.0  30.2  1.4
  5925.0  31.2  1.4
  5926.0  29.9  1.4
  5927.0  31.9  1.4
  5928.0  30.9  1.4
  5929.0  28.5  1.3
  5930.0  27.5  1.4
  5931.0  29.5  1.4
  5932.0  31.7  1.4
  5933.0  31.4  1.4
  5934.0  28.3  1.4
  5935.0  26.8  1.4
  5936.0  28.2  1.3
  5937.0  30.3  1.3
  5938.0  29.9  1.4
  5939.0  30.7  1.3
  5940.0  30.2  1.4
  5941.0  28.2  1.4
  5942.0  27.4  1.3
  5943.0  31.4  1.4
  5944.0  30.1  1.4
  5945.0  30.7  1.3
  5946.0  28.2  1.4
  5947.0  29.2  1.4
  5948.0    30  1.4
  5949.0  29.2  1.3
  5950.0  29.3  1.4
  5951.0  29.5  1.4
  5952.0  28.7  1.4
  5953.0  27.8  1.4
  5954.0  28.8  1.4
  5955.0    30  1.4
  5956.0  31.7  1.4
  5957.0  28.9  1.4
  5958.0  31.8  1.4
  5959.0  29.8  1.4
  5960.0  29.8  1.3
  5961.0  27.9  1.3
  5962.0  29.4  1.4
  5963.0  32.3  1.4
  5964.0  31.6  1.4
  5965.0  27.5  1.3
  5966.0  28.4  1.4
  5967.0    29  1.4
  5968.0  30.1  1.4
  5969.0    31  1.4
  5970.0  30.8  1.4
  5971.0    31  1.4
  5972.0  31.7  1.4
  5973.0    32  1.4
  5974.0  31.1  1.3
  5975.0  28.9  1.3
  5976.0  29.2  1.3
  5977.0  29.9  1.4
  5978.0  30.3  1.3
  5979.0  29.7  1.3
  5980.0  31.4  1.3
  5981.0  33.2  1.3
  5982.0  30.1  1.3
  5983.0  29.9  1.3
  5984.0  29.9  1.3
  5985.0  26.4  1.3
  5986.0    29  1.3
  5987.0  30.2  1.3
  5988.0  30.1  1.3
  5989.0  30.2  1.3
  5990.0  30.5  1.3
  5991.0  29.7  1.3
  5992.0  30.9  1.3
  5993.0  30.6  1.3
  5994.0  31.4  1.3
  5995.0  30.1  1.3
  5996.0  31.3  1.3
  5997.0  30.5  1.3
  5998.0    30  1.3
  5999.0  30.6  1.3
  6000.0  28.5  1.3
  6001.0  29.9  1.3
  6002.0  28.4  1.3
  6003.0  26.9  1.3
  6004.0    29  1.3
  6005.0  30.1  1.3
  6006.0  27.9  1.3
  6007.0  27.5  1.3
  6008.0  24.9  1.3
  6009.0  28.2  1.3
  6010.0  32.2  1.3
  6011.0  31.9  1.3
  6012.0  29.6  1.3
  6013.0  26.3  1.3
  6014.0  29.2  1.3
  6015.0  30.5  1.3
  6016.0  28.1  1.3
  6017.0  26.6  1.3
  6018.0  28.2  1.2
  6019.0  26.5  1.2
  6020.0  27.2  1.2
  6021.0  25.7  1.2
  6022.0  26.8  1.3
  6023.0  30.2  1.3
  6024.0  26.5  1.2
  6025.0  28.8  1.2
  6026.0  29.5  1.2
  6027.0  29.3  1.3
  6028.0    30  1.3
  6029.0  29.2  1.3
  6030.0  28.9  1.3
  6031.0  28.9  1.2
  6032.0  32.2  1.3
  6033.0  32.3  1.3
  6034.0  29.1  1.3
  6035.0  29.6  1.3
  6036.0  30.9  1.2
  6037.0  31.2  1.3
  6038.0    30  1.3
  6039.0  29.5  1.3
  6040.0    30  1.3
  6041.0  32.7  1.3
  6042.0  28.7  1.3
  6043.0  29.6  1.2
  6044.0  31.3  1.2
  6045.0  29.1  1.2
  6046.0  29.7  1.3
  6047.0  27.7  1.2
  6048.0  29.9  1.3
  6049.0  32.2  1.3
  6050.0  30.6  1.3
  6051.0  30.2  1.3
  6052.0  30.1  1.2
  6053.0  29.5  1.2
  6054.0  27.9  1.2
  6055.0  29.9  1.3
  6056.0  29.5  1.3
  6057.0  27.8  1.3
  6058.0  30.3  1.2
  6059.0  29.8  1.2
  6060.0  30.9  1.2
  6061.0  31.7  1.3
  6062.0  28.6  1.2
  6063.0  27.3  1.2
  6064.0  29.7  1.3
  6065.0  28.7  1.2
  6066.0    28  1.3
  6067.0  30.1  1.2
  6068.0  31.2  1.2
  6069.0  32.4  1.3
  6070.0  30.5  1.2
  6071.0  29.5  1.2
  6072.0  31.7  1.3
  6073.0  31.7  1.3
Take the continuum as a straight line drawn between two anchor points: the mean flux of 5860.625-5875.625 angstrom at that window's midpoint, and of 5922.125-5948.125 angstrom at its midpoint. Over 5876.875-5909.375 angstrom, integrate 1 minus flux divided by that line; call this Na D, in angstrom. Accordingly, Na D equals 5.3 angstrom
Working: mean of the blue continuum 30.4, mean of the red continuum 29.7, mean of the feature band 25.2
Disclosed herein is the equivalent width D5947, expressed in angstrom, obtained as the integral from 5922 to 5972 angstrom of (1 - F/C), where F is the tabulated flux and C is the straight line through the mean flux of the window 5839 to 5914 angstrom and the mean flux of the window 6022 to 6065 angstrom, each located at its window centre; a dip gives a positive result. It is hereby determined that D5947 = -2.0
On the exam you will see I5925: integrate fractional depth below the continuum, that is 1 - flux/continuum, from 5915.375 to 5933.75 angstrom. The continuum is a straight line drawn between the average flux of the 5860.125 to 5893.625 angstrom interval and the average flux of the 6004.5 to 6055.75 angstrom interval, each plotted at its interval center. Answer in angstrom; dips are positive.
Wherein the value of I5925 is -1.35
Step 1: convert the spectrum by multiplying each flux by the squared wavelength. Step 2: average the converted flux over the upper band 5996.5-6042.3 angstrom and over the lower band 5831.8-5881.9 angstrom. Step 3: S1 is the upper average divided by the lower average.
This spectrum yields 1.03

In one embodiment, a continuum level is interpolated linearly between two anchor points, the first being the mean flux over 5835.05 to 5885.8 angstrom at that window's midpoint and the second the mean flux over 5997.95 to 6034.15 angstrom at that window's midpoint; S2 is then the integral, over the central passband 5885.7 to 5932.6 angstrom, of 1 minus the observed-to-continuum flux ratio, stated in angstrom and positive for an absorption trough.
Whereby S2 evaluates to 4.1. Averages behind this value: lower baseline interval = 29.7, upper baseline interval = 28.8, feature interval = 26.8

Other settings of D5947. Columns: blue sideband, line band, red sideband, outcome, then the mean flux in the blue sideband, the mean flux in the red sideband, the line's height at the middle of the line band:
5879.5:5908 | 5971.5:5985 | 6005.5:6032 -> -1.6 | 24.6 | 28.5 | 27.2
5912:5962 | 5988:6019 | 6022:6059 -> 0.4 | 29.6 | 29.8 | 29.7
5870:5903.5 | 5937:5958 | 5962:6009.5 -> -1.1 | 25.4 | 29.8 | 28.1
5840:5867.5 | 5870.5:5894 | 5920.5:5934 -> 3.1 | 29.5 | 30.2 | 29.8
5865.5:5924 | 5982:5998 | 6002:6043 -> -0.8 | 27.4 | 29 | 28.6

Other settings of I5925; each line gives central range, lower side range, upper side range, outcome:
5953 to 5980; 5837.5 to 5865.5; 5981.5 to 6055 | -0.5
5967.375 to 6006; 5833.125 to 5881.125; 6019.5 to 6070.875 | -0.4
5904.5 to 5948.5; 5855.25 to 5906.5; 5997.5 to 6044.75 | -3.3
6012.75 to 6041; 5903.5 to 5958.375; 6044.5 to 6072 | 0.6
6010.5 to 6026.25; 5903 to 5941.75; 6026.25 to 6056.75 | 0.9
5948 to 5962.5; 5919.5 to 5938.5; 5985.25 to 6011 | 0.2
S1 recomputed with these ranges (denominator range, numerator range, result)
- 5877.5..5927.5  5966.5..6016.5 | 1.14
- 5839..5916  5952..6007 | 1.11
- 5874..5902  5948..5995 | 1.26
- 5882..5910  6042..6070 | 1.29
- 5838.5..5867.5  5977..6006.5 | 1.06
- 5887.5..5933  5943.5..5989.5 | 1.13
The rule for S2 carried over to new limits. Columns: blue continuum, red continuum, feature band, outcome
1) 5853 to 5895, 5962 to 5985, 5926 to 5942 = -0.2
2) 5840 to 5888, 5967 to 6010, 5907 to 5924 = 0.0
